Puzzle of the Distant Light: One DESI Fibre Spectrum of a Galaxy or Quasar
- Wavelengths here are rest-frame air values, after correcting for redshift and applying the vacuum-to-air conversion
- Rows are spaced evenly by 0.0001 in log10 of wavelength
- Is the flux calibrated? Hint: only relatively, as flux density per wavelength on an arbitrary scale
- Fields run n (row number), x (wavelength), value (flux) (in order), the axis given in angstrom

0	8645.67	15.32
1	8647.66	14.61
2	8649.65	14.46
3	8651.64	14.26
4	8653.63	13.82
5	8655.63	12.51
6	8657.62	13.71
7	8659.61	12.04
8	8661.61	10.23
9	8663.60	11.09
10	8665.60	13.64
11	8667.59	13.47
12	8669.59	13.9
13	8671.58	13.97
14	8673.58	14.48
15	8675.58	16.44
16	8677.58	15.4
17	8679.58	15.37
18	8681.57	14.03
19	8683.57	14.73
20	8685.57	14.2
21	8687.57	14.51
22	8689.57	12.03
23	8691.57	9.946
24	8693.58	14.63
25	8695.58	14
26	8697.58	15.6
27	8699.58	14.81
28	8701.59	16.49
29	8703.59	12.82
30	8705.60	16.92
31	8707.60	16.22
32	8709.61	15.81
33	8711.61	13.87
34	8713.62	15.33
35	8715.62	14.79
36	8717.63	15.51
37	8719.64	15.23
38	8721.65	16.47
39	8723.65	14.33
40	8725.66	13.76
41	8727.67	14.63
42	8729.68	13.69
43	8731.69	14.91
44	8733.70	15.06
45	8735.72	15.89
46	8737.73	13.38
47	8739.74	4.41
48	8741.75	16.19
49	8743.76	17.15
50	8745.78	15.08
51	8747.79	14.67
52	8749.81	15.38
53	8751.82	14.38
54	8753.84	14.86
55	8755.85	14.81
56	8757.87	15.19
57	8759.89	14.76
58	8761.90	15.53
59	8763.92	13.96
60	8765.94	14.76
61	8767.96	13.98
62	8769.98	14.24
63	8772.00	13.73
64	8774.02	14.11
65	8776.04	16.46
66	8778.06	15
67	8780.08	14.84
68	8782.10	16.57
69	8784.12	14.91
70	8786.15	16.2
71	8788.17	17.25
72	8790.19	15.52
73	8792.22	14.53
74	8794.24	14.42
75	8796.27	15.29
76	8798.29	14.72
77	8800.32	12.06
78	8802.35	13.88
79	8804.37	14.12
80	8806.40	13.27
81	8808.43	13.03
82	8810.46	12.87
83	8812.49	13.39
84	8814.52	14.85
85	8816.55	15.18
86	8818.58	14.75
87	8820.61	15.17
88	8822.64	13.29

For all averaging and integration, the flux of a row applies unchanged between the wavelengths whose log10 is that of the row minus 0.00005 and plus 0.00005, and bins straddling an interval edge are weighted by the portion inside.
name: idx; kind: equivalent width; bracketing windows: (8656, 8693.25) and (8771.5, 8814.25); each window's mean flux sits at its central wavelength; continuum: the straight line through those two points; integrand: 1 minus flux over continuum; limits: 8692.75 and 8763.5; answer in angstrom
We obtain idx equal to -3.81 angstrom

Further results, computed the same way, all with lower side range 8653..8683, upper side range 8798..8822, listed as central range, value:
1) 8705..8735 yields -3.0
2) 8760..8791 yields -2.9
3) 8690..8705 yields -0.4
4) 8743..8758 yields -1.5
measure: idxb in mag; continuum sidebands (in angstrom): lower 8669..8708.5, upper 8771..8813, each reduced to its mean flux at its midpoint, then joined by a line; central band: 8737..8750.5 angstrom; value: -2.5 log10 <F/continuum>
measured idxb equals 0.06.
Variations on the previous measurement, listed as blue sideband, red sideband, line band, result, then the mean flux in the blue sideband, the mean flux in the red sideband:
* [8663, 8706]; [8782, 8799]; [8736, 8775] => 0.06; 14.2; 15.4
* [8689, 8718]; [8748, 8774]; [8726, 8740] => 0.08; 14.6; 14.6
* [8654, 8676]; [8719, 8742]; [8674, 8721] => -0.09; 13.2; 13.9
